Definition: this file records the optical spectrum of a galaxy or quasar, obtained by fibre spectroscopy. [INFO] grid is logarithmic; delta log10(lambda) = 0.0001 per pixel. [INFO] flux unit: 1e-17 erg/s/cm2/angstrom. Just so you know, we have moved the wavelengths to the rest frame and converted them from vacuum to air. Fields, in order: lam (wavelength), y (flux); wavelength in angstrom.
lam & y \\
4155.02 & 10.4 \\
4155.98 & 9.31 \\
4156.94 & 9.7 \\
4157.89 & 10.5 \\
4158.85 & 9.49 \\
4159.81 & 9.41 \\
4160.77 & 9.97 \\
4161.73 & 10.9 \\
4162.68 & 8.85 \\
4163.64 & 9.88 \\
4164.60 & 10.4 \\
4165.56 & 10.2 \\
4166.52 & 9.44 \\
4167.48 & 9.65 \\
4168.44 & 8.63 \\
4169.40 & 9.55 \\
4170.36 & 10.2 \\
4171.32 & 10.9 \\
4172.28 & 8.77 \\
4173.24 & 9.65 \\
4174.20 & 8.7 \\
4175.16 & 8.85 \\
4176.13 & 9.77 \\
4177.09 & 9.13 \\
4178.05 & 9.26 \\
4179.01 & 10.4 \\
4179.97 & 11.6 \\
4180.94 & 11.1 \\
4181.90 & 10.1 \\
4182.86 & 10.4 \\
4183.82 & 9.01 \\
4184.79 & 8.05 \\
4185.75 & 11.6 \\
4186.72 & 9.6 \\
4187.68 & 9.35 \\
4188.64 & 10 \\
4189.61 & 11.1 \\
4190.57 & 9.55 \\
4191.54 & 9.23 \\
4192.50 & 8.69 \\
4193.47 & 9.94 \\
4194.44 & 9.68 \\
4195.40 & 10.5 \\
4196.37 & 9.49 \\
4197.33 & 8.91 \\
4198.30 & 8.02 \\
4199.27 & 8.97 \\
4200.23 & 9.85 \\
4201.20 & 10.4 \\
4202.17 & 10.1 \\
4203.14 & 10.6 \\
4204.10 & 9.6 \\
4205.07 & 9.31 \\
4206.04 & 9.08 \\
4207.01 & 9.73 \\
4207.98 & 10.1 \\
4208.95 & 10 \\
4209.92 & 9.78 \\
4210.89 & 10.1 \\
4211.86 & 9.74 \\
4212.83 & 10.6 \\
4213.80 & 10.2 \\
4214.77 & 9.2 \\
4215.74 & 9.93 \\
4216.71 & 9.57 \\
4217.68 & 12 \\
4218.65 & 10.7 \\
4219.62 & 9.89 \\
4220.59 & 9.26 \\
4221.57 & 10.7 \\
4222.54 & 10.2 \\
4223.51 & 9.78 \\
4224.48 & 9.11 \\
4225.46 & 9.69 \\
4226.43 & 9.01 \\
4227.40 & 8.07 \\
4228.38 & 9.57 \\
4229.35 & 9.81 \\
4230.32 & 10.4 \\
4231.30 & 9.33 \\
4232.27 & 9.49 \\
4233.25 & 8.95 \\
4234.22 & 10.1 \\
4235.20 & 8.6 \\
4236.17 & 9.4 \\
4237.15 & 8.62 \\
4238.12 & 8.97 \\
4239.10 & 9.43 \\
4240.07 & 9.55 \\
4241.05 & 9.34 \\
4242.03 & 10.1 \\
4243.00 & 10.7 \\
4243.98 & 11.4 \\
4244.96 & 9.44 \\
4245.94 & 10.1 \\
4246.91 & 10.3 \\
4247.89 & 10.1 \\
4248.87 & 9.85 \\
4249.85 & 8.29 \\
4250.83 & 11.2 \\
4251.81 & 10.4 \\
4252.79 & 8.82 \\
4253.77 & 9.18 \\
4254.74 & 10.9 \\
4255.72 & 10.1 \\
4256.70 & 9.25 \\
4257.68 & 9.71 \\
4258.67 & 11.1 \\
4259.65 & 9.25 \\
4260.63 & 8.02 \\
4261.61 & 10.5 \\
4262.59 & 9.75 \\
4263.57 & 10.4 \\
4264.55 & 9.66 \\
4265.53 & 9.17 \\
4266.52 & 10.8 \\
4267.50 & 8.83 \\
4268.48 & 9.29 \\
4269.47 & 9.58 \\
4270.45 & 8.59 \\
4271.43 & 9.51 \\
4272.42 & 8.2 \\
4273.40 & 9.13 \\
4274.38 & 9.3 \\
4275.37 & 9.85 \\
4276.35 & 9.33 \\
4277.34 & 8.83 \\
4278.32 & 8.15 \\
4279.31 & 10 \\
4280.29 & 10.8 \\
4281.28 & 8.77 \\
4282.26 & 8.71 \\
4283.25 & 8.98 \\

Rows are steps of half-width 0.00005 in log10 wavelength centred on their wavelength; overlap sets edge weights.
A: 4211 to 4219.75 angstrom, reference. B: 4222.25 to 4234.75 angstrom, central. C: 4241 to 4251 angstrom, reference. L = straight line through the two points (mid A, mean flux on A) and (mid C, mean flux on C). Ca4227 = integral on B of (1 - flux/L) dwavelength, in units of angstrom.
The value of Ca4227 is 0.8 angstrom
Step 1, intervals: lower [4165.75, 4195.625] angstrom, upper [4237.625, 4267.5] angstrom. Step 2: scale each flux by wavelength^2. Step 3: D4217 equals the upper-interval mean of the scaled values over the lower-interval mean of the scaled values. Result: 1.0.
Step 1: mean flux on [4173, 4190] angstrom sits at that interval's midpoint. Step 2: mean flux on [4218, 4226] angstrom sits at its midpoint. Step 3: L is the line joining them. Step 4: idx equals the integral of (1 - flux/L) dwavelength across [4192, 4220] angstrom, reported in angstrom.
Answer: 0.3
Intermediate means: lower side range 9.87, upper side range 9.95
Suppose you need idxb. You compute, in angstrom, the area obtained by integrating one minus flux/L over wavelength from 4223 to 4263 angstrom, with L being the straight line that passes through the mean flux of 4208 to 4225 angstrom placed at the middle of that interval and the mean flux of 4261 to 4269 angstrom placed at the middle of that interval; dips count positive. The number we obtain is 1.0 angstrom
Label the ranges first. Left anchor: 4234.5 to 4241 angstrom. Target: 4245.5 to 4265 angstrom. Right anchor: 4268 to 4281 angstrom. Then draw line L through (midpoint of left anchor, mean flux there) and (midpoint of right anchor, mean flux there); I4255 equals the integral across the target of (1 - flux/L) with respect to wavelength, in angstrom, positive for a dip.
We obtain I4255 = -1.4 angstrom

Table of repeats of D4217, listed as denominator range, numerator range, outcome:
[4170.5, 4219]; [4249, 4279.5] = 1.00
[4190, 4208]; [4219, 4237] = 1.01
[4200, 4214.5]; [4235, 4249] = 1.00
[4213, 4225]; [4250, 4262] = 0.99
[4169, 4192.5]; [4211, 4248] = 1.02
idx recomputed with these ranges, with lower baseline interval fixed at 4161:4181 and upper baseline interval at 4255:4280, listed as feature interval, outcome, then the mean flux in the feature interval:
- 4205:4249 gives -0.78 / 9.77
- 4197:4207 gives 0.18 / 9.5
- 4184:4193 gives 0.05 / 9.66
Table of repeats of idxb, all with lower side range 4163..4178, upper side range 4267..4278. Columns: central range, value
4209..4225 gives -1.2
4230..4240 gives 0.0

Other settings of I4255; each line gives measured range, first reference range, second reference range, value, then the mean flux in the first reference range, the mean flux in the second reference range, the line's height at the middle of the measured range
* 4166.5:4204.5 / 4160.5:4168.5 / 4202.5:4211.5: 0.4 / 9.83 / 9.81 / 9.82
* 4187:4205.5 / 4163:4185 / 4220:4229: 0.0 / 9.74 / 9.49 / 9.63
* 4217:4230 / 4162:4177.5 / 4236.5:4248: -0.1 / 9.56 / 9.82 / 9.75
